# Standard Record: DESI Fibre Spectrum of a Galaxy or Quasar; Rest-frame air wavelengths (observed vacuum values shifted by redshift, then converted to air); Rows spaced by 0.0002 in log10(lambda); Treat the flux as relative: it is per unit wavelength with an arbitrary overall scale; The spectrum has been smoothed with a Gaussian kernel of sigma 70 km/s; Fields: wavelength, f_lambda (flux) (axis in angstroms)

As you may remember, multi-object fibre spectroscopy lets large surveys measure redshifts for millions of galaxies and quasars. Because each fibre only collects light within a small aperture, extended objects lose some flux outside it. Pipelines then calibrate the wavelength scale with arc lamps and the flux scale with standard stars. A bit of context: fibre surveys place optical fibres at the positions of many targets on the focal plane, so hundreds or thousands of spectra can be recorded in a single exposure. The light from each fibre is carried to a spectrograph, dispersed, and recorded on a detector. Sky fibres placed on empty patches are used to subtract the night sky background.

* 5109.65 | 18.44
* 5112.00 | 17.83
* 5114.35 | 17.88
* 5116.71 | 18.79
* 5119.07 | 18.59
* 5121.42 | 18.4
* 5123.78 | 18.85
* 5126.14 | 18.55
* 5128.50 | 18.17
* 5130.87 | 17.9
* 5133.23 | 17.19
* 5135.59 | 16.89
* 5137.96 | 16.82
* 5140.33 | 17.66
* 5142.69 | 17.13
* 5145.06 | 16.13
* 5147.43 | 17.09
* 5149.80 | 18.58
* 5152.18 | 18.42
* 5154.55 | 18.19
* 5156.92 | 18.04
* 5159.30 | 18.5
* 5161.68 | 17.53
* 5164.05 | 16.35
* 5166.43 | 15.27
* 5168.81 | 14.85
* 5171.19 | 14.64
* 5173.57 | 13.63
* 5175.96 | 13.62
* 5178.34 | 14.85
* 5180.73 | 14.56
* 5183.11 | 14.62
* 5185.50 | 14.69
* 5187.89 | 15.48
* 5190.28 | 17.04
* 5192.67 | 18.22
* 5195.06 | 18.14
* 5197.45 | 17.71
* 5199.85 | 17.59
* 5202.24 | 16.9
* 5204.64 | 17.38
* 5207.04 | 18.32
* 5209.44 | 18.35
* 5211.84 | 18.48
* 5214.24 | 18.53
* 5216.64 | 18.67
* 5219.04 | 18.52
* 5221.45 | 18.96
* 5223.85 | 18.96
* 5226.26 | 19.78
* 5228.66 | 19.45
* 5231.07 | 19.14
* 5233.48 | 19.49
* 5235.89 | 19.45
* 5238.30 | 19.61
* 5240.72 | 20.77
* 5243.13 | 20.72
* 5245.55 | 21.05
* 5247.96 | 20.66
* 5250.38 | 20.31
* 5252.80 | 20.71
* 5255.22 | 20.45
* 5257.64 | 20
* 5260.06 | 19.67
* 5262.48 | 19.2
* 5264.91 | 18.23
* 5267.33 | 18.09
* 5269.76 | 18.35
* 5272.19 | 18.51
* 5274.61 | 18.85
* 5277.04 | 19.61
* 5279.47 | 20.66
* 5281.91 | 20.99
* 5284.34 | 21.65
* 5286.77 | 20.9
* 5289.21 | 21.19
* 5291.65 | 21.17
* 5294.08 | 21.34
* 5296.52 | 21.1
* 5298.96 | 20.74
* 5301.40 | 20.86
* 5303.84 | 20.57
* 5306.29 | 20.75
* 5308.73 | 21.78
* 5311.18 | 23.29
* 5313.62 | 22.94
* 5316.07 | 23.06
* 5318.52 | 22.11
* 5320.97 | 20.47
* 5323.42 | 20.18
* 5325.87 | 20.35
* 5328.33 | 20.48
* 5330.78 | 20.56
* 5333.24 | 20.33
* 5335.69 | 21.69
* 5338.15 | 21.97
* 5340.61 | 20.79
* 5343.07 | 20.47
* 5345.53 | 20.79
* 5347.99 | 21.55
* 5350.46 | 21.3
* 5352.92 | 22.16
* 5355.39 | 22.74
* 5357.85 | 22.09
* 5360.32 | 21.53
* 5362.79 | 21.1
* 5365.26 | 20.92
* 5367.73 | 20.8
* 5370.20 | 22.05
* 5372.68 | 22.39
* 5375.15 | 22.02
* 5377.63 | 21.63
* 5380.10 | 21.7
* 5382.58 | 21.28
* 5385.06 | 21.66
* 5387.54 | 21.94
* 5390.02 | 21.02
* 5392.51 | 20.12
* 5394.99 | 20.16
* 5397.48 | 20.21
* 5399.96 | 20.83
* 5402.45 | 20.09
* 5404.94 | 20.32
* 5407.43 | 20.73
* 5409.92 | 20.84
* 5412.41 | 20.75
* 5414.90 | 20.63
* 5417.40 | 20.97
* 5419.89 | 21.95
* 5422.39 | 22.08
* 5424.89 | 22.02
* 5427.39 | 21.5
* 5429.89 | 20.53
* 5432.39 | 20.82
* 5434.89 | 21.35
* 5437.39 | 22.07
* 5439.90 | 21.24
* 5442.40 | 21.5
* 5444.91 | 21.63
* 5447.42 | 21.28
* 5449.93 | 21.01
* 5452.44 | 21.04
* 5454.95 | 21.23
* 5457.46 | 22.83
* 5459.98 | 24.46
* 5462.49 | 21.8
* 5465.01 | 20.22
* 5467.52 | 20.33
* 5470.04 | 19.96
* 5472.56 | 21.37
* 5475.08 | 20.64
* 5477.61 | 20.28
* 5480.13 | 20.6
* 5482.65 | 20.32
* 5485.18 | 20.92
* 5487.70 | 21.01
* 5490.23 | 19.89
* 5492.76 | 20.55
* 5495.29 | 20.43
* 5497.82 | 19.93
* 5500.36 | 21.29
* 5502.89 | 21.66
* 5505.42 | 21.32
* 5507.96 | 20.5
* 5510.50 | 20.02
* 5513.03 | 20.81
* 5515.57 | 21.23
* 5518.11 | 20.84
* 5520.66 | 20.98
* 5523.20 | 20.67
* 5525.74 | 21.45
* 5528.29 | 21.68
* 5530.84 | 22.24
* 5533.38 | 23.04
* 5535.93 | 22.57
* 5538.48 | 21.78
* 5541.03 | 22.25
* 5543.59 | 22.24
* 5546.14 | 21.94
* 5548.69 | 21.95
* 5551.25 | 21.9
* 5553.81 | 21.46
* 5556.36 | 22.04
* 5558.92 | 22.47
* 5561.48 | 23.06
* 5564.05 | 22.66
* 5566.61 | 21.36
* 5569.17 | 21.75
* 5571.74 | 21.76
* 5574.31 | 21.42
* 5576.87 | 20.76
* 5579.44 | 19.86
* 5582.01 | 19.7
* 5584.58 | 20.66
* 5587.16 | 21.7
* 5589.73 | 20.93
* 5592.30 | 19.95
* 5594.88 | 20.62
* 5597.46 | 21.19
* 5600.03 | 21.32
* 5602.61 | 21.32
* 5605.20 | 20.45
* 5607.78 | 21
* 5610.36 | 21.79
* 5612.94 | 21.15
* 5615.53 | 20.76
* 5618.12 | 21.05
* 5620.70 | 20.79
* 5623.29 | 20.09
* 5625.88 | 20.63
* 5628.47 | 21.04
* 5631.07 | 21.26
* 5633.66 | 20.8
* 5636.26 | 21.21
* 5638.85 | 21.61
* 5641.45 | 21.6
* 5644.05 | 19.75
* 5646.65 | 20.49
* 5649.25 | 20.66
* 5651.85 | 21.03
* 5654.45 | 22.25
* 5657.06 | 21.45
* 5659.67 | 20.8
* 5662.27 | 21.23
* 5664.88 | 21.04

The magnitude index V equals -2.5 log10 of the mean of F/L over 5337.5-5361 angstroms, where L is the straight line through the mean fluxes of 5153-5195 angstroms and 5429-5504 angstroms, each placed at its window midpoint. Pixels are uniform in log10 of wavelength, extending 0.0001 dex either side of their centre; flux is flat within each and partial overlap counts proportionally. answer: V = -0.13 mag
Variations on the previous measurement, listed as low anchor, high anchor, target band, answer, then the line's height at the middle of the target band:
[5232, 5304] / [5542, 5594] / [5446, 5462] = -0.050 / 21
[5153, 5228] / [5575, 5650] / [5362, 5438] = -0.123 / 18.9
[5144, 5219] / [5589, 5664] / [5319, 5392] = -0.157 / 18.4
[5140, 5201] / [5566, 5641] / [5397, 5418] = -0.092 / 18.9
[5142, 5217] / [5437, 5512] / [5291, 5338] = -0.139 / 18.7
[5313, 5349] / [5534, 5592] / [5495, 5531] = 0.028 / 21.5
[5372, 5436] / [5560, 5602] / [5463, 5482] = 0.032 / 21.1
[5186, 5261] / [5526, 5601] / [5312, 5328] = -0.095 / 19.7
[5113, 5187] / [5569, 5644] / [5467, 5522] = -0.040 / 19.9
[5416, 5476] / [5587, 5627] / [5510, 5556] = -0.026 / 21.1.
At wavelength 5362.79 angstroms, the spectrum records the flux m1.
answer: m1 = 21.1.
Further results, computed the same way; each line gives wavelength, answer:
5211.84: 18.48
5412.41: 20.75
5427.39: 21.5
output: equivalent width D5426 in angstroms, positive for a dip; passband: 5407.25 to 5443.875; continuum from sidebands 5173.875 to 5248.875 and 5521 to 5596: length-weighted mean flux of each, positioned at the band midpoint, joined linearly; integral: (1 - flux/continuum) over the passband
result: -2.0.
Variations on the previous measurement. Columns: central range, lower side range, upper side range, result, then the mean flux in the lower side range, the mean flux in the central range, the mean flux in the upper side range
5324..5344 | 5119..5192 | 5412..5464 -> -1.1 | 16.7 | 20.8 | 21.6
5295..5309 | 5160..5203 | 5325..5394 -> -1.0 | 15.9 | 20.9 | 21.3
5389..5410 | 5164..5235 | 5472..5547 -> -0.8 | 17.1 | 20.4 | 21.1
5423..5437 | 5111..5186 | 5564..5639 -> -1.4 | 16.9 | 21.3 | 21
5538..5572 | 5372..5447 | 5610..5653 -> -1.7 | 21.2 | 22.1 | 20.9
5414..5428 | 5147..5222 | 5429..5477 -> -0.5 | 16.9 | 21.5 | 21.3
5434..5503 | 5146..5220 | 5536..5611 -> -3.0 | 16.9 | 21.1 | 21.4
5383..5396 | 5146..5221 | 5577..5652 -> -1.6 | 16.9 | 21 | 20.8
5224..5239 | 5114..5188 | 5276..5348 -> -0.4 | 16.8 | 19.5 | 21.1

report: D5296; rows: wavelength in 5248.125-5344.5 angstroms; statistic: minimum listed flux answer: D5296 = 18.09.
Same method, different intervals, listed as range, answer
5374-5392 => 21.02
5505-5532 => 20.02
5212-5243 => 18.52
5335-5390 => 20.47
